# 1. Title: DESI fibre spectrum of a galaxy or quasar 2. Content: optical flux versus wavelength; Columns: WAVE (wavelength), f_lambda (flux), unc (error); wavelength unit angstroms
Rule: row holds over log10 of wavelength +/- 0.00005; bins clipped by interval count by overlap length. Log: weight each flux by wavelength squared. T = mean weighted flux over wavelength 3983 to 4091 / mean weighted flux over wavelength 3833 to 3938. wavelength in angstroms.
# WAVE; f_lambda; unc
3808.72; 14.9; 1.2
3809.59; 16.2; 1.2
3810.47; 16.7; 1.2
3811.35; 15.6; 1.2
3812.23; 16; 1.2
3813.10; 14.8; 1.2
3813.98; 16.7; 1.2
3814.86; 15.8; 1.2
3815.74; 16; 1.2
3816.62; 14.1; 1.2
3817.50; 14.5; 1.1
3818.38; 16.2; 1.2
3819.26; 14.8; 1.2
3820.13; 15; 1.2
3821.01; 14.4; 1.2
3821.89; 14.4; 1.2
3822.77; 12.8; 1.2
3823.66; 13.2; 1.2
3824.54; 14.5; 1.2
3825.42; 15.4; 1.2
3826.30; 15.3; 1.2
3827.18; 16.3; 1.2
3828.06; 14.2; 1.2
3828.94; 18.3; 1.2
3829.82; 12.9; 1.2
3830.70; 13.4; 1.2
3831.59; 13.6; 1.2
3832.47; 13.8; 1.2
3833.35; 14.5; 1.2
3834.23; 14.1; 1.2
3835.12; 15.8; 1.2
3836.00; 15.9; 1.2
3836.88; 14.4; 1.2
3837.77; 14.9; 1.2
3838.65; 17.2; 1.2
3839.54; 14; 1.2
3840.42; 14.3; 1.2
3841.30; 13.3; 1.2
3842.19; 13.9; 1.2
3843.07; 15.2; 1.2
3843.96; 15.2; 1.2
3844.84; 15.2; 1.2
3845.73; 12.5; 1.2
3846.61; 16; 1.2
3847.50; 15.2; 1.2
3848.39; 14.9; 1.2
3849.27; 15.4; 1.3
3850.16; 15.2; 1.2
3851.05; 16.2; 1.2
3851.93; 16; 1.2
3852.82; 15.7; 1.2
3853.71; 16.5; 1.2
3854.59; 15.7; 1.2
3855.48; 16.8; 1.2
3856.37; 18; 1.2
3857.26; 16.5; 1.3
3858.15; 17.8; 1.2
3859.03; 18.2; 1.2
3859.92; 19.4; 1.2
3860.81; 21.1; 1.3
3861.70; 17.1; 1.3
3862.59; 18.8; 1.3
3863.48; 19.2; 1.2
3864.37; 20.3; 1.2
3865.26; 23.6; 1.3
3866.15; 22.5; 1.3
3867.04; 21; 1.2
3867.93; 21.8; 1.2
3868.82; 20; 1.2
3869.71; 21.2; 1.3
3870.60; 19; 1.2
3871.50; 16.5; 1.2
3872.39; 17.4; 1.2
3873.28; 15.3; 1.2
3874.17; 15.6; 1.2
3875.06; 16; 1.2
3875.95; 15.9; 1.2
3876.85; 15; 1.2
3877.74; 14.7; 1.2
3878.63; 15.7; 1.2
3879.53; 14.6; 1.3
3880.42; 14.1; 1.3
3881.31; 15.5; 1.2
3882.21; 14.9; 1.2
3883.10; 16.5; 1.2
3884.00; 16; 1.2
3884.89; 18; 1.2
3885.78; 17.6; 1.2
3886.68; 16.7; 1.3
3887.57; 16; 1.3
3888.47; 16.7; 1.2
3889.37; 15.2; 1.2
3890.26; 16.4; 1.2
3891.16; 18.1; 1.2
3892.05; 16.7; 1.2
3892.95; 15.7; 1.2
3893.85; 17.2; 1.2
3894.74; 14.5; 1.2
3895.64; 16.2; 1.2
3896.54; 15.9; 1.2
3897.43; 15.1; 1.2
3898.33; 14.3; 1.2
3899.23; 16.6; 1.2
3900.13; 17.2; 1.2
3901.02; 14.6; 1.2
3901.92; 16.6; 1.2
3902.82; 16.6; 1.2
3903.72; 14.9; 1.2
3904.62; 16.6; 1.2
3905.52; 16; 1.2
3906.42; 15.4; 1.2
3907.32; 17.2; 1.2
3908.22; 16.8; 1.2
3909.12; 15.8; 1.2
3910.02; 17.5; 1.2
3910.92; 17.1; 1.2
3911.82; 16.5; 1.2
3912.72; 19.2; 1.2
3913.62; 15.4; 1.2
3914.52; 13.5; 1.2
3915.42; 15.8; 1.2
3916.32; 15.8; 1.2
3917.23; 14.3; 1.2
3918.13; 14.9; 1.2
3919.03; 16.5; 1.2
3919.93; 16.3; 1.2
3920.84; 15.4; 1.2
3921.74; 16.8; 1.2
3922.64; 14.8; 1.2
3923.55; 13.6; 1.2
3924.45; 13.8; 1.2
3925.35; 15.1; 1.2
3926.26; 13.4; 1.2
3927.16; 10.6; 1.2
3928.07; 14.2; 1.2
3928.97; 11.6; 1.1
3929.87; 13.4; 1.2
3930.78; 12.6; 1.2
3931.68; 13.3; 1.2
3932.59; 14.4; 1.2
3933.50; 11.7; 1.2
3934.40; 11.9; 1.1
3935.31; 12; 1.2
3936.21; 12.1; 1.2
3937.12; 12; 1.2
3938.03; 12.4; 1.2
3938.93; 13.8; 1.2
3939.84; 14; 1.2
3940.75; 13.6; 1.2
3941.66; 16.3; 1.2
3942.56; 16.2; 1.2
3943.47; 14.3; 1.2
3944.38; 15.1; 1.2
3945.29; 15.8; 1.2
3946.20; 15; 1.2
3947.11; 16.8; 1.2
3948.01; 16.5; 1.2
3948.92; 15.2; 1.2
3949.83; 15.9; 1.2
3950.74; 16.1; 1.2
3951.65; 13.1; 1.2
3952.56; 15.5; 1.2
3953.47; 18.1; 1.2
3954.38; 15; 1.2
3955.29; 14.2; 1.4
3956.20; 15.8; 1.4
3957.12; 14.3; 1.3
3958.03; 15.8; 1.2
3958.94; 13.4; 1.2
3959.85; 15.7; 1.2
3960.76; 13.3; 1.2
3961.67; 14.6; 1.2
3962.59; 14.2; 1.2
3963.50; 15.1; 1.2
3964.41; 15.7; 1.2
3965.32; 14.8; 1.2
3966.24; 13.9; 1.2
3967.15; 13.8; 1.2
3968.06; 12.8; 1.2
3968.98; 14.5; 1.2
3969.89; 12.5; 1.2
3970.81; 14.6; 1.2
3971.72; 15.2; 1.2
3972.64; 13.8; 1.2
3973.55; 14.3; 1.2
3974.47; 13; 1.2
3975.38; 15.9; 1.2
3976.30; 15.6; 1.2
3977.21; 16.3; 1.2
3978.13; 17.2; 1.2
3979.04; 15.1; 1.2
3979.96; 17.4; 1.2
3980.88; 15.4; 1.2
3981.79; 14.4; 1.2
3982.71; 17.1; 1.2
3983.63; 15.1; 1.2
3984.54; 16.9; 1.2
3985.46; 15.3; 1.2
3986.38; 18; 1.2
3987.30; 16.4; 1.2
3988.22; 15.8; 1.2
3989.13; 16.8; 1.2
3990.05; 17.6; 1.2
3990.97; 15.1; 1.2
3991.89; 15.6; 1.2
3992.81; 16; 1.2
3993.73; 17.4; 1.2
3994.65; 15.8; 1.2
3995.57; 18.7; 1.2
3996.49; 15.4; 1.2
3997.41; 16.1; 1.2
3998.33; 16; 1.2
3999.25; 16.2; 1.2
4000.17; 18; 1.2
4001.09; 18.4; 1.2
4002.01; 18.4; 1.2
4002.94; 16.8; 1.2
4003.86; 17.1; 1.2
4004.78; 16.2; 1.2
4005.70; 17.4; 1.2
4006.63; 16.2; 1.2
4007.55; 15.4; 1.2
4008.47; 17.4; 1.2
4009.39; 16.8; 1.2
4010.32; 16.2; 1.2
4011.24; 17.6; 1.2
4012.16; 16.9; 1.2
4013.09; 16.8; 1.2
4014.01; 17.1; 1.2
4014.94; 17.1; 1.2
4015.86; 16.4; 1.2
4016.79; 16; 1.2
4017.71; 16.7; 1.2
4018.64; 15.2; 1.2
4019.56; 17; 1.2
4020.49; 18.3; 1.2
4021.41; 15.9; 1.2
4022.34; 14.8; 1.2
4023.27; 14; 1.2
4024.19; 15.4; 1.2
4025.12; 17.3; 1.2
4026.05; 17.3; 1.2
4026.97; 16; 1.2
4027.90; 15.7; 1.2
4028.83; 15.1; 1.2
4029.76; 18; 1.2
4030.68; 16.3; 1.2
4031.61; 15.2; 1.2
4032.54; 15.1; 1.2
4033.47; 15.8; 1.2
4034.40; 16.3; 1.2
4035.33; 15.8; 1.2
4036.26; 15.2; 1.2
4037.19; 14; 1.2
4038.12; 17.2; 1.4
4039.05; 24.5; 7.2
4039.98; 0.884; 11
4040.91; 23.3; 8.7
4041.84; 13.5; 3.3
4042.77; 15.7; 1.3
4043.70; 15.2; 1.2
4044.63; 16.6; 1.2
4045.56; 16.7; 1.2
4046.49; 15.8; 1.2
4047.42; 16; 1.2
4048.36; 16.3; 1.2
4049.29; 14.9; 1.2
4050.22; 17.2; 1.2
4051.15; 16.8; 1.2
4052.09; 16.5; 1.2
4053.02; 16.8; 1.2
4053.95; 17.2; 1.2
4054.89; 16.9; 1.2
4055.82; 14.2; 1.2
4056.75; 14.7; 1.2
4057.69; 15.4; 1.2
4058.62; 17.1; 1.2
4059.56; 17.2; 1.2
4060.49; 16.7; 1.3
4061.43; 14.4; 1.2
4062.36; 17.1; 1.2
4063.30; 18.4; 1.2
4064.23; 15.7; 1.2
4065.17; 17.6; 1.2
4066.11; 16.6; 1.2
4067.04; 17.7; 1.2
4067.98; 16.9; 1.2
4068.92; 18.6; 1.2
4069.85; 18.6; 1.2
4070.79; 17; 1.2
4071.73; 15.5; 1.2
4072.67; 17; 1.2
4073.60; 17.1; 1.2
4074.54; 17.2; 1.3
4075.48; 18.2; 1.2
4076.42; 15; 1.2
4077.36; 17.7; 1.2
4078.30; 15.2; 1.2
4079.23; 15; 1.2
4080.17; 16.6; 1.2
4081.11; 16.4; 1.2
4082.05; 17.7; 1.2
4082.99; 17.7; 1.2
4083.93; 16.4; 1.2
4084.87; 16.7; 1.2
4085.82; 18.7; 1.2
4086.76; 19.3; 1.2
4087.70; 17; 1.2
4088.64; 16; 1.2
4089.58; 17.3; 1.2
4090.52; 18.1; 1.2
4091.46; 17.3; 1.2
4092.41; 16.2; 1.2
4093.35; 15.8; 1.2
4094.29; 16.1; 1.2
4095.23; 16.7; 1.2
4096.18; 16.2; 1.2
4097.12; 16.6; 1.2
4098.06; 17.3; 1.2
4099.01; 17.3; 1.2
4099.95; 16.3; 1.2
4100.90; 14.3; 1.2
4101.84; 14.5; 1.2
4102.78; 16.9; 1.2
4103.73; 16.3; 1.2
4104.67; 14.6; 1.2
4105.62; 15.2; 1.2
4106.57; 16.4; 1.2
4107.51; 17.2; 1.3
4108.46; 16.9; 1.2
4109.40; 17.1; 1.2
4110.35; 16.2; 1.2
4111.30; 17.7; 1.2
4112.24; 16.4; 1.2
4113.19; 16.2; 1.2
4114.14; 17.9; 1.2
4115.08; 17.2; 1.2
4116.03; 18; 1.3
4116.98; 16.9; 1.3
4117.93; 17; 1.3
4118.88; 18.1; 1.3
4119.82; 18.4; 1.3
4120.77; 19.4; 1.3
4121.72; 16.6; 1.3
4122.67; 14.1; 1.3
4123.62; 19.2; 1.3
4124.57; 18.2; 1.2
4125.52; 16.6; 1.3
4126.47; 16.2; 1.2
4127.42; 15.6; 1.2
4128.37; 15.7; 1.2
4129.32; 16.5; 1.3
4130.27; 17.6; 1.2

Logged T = 1.1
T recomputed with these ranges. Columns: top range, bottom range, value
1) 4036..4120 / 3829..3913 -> 1.12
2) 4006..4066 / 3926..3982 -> 1.17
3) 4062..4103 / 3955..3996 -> 1.16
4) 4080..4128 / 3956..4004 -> 1.15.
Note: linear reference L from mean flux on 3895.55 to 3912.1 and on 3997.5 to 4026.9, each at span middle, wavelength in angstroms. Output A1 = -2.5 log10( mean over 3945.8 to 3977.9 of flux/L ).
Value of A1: 0.11 mag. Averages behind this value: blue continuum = 16.1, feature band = 14.9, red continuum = 16.6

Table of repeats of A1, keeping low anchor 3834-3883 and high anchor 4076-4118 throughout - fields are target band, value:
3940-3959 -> 0.09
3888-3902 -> 0.04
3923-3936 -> 0.27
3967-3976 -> 0.18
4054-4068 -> 0.01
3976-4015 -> 0.01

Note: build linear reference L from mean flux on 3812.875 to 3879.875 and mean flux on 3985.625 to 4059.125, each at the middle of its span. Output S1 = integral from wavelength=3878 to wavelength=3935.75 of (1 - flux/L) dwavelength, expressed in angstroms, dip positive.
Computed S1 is 3.0 angstroms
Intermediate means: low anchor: 16.2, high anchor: 16.3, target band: 15.4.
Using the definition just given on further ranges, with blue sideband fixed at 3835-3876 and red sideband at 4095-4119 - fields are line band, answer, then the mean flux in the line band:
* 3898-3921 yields 1.2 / 16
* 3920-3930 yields 1.7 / 14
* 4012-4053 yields 1.5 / 16.1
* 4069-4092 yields -0.6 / 17.1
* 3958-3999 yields 3.4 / 15.4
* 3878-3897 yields 1.0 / 16.1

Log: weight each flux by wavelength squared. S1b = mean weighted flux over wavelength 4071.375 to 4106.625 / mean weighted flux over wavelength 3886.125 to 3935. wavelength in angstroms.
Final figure 1.2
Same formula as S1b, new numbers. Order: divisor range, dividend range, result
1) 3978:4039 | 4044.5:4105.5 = 1.04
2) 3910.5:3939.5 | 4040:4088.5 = 1.25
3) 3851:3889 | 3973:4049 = 1.00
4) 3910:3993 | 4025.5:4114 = 1.17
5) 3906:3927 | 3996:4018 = 1.12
